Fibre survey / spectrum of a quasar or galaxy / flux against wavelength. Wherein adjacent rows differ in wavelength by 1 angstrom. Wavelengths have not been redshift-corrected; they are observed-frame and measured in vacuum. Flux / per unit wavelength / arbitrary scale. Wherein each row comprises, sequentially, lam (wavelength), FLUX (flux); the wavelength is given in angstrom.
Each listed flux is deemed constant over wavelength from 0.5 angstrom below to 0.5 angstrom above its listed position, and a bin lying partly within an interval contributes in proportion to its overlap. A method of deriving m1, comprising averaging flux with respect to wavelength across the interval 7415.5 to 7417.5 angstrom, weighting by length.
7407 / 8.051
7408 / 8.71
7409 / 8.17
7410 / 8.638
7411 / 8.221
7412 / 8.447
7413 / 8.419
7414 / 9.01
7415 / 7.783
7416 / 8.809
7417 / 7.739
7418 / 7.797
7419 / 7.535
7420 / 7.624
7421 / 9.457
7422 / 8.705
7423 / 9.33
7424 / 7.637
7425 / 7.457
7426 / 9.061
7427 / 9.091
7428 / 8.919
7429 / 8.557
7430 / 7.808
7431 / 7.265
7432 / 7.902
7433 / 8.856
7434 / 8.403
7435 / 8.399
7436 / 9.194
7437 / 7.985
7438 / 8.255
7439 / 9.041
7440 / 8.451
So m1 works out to 8.27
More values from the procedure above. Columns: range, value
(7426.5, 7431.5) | 8.33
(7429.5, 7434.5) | 8.05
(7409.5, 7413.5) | 8.43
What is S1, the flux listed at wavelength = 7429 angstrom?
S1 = 8.557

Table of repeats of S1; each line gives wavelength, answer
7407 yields 8.051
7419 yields 7.535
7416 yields 8.809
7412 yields 8.447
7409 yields 8.17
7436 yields 9.194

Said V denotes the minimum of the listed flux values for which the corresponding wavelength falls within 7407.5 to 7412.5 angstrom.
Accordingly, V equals 8.17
